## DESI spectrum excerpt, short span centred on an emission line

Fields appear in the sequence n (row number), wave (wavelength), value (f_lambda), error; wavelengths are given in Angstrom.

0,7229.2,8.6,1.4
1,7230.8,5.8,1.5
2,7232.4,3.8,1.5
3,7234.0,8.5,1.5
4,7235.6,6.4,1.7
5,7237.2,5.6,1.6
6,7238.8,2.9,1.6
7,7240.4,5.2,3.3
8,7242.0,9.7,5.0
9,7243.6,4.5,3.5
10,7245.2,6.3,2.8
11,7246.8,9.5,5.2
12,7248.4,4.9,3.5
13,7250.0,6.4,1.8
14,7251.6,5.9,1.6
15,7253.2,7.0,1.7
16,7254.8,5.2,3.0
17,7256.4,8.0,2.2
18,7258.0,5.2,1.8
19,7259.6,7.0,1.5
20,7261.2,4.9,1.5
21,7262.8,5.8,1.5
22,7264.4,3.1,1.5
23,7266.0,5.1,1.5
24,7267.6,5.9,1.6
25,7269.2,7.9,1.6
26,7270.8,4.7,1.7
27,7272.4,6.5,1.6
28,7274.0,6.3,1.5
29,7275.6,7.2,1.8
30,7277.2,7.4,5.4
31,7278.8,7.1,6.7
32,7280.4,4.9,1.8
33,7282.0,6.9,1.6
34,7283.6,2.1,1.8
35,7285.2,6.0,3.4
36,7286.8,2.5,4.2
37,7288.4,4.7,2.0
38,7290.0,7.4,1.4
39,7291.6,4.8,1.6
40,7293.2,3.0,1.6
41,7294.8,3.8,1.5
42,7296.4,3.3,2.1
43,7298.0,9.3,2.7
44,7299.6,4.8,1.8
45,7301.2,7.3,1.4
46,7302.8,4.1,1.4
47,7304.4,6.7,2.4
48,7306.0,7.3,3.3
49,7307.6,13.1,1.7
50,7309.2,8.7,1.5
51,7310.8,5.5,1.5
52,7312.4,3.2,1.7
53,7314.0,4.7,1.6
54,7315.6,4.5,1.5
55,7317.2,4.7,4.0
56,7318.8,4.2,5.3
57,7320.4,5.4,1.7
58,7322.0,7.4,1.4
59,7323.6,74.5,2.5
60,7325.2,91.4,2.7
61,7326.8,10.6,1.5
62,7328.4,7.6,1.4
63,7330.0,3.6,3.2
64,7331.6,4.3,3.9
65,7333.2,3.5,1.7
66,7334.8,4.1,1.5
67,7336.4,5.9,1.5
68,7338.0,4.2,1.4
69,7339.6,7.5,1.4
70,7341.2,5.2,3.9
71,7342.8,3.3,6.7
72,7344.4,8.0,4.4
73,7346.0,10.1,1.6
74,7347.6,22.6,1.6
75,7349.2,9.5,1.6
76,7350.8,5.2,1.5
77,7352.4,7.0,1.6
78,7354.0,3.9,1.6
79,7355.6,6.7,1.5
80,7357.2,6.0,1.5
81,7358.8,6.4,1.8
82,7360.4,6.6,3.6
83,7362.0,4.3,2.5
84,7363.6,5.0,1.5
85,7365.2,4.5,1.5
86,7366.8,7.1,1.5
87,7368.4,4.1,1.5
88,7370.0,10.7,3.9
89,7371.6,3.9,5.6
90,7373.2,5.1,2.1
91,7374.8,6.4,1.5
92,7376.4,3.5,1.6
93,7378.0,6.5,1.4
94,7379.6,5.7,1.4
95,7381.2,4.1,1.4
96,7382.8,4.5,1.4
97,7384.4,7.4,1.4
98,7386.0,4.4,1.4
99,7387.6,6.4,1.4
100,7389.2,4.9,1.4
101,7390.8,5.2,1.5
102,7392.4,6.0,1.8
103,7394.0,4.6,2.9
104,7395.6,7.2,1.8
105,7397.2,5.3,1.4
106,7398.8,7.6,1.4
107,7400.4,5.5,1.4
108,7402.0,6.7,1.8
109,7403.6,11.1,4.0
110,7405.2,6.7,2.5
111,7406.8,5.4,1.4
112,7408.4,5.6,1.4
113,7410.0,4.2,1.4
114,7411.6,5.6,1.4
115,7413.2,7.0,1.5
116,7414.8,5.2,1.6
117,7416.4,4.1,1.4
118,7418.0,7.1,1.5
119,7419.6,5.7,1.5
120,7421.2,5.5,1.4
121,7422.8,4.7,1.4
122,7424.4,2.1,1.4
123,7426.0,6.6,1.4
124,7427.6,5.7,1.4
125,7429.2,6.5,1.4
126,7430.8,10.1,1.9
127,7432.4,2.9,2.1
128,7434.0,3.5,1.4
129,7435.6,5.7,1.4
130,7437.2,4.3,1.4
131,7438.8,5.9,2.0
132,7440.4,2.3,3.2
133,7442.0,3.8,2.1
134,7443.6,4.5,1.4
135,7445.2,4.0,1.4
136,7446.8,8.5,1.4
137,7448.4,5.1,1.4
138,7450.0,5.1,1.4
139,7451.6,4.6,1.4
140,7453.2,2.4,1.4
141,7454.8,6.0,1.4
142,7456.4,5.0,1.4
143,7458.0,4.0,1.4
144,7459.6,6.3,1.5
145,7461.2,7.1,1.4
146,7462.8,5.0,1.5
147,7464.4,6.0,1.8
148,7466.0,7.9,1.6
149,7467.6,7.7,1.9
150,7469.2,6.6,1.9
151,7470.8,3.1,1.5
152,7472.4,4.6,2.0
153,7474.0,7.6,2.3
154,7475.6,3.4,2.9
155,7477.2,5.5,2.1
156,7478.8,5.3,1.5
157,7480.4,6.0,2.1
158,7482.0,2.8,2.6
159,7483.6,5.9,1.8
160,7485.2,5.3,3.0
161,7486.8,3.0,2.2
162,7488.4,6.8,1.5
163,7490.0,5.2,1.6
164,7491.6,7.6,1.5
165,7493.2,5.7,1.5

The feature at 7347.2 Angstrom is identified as [N II] 6583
